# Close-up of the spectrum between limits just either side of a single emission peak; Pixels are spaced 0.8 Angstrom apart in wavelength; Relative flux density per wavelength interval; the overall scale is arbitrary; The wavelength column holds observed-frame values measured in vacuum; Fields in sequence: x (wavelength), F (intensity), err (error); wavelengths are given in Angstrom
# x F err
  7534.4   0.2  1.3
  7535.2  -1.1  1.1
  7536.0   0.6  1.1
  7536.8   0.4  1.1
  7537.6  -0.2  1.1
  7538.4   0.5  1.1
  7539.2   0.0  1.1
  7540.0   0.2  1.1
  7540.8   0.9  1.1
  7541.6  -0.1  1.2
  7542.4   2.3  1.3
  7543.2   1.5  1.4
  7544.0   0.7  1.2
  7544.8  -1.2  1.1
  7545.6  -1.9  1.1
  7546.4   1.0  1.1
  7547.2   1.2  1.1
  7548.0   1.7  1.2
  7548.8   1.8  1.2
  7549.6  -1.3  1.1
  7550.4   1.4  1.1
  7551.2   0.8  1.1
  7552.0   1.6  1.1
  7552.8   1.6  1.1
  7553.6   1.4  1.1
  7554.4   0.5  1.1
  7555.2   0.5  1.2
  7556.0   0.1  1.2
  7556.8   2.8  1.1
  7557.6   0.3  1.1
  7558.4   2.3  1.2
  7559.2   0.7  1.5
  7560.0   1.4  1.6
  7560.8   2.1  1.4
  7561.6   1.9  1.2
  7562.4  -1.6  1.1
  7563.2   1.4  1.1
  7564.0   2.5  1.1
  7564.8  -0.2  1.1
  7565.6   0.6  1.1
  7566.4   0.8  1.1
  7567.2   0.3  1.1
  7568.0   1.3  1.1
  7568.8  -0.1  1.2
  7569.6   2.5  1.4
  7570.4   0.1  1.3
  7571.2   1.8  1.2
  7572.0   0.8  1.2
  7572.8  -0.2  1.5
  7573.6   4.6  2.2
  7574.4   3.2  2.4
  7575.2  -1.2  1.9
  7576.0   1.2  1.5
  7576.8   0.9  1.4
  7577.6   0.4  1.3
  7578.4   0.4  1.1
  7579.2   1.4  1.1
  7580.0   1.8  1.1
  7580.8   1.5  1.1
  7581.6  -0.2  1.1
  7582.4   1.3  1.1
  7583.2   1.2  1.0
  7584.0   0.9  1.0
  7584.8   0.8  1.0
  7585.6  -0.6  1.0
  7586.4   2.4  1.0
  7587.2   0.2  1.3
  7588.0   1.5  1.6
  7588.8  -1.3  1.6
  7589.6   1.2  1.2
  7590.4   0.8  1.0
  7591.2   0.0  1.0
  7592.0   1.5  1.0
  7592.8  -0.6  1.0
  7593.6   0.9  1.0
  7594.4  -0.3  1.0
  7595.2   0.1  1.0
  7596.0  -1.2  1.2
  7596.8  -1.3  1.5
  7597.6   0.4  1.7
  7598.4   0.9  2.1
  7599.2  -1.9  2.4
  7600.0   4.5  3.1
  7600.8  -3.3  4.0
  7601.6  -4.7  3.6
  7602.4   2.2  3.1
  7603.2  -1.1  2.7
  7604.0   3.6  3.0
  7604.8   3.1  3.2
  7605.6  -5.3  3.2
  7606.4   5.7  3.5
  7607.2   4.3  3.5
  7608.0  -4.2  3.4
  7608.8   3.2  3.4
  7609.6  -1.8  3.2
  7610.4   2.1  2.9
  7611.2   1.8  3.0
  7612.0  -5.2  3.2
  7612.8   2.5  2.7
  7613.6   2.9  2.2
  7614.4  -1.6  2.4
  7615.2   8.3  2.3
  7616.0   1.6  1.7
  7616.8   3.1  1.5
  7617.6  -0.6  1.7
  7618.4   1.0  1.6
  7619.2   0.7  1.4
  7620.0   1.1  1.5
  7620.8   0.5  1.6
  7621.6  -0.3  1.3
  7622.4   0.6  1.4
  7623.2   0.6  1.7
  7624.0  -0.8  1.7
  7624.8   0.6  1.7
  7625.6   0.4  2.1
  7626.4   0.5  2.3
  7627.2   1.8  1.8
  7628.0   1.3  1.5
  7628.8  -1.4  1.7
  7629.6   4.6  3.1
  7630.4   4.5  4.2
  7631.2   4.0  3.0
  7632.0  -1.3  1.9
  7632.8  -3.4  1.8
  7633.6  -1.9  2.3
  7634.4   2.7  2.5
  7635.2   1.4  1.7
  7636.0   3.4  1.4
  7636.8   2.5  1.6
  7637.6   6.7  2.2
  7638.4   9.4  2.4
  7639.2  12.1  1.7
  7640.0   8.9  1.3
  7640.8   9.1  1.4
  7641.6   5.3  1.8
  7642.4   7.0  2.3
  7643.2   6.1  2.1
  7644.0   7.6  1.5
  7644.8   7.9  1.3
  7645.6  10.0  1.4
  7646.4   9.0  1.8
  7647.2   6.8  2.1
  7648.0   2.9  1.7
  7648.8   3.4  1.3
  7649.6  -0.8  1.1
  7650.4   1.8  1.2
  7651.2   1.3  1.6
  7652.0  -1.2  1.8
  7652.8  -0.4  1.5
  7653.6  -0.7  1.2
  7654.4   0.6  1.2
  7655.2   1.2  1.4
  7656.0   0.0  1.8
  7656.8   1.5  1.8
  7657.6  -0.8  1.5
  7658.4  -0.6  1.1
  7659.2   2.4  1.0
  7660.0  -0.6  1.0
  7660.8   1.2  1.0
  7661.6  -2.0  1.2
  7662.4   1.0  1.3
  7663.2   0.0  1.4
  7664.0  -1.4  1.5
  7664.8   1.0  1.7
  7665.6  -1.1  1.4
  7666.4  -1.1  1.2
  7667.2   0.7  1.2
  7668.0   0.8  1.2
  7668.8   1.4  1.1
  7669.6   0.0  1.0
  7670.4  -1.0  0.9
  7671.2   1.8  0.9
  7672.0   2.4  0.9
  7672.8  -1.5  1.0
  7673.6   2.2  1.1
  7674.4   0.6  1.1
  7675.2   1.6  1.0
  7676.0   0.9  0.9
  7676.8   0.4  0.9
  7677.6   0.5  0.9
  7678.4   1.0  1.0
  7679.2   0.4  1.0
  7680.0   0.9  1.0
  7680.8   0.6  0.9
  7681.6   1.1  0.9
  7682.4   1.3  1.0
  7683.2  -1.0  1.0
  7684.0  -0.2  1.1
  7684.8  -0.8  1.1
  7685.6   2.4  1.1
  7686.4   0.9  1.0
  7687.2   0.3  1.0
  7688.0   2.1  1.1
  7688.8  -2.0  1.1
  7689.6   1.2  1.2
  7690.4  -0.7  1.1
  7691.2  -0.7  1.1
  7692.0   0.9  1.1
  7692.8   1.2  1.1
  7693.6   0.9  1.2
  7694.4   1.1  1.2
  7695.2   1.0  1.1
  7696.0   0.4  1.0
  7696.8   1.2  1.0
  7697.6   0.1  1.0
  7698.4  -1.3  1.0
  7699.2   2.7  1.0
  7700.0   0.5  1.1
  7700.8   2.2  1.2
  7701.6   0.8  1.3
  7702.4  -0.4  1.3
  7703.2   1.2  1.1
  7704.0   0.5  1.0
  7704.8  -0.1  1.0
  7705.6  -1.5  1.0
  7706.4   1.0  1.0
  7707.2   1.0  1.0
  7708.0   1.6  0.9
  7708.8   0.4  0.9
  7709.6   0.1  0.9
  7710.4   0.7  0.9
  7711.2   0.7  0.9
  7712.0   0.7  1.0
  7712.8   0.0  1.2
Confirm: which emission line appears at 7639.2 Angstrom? [O II] 3727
